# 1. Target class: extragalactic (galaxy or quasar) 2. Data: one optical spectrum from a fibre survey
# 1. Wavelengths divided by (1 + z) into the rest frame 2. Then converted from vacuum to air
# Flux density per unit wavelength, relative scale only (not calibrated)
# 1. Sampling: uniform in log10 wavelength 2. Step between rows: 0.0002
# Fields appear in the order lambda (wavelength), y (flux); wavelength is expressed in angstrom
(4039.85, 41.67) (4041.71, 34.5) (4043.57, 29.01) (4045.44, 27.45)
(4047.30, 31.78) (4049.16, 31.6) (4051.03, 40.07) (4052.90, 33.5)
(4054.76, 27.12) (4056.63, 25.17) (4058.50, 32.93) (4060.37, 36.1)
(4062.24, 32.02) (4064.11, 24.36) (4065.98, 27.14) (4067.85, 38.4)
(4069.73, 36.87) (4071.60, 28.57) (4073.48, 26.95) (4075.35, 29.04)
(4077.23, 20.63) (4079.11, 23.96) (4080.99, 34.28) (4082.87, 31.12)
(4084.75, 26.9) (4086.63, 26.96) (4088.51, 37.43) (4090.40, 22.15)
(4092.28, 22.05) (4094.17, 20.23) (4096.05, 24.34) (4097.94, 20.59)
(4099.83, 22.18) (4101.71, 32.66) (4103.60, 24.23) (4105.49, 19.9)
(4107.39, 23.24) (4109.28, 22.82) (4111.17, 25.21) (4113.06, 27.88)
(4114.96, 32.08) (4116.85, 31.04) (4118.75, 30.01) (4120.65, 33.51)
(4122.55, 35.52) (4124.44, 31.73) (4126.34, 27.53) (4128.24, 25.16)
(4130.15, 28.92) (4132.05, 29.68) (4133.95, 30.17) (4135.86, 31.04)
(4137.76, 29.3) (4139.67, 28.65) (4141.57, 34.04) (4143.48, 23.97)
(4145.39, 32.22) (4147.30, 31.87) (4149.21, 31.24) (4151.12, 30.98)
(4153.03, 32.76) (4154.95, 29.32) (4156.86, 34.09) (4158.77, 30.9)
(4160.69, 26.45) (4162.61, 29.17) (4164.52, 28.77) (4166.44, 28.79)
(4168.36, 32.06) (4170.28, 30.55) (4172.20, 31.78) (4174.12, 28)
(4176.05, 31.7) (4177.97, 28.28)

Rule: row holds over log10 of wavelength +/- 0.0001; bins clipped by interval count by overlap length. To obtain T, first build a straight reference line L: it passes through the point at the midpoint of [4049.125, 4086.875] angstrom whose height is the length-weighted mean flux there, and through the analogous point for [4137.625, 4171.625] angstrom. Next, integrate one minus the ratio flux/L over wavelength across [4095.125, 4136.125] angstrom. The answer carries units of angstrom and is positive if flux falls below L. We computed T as 3.5 angstrom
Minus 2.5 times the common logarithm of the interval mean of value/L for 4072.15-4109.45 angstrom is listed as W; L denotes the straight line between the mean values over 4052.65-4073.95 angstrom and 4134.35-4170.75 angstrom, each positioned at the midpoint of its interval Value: 0.19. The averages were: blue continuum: 30.8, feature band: 25.7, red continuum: 30.3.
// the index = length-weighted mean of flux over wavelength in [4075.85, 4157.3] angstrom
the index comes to 28.2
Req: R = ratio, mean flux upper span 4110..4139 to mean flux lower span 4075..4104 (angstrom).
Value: 1.14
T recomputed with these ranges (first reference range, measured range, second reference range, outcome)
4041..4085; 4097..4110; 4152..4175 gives 2.86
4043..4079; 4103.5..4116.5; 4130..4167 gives 2.08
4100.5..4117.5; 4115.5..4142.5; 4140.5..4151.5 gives -1.67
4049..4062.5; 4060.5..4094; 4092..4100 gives -2.61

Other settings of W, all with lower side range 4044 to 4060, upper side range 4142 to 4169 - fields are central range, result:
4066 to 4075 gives -0.03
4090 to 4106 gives 0.30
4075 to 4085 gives 0.13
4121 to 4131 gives 0.02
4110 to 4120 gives 0.05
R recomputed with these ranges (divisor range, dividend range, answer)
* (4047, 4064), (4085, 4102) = 0.79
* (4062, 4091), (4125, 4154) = 1.02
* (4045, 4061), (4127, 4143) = 0.92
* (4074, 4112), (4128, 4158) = 1.19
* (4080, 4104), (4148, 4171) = 1.14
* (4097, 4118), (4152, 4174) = 1.18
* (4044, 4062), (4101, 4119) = 0.84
